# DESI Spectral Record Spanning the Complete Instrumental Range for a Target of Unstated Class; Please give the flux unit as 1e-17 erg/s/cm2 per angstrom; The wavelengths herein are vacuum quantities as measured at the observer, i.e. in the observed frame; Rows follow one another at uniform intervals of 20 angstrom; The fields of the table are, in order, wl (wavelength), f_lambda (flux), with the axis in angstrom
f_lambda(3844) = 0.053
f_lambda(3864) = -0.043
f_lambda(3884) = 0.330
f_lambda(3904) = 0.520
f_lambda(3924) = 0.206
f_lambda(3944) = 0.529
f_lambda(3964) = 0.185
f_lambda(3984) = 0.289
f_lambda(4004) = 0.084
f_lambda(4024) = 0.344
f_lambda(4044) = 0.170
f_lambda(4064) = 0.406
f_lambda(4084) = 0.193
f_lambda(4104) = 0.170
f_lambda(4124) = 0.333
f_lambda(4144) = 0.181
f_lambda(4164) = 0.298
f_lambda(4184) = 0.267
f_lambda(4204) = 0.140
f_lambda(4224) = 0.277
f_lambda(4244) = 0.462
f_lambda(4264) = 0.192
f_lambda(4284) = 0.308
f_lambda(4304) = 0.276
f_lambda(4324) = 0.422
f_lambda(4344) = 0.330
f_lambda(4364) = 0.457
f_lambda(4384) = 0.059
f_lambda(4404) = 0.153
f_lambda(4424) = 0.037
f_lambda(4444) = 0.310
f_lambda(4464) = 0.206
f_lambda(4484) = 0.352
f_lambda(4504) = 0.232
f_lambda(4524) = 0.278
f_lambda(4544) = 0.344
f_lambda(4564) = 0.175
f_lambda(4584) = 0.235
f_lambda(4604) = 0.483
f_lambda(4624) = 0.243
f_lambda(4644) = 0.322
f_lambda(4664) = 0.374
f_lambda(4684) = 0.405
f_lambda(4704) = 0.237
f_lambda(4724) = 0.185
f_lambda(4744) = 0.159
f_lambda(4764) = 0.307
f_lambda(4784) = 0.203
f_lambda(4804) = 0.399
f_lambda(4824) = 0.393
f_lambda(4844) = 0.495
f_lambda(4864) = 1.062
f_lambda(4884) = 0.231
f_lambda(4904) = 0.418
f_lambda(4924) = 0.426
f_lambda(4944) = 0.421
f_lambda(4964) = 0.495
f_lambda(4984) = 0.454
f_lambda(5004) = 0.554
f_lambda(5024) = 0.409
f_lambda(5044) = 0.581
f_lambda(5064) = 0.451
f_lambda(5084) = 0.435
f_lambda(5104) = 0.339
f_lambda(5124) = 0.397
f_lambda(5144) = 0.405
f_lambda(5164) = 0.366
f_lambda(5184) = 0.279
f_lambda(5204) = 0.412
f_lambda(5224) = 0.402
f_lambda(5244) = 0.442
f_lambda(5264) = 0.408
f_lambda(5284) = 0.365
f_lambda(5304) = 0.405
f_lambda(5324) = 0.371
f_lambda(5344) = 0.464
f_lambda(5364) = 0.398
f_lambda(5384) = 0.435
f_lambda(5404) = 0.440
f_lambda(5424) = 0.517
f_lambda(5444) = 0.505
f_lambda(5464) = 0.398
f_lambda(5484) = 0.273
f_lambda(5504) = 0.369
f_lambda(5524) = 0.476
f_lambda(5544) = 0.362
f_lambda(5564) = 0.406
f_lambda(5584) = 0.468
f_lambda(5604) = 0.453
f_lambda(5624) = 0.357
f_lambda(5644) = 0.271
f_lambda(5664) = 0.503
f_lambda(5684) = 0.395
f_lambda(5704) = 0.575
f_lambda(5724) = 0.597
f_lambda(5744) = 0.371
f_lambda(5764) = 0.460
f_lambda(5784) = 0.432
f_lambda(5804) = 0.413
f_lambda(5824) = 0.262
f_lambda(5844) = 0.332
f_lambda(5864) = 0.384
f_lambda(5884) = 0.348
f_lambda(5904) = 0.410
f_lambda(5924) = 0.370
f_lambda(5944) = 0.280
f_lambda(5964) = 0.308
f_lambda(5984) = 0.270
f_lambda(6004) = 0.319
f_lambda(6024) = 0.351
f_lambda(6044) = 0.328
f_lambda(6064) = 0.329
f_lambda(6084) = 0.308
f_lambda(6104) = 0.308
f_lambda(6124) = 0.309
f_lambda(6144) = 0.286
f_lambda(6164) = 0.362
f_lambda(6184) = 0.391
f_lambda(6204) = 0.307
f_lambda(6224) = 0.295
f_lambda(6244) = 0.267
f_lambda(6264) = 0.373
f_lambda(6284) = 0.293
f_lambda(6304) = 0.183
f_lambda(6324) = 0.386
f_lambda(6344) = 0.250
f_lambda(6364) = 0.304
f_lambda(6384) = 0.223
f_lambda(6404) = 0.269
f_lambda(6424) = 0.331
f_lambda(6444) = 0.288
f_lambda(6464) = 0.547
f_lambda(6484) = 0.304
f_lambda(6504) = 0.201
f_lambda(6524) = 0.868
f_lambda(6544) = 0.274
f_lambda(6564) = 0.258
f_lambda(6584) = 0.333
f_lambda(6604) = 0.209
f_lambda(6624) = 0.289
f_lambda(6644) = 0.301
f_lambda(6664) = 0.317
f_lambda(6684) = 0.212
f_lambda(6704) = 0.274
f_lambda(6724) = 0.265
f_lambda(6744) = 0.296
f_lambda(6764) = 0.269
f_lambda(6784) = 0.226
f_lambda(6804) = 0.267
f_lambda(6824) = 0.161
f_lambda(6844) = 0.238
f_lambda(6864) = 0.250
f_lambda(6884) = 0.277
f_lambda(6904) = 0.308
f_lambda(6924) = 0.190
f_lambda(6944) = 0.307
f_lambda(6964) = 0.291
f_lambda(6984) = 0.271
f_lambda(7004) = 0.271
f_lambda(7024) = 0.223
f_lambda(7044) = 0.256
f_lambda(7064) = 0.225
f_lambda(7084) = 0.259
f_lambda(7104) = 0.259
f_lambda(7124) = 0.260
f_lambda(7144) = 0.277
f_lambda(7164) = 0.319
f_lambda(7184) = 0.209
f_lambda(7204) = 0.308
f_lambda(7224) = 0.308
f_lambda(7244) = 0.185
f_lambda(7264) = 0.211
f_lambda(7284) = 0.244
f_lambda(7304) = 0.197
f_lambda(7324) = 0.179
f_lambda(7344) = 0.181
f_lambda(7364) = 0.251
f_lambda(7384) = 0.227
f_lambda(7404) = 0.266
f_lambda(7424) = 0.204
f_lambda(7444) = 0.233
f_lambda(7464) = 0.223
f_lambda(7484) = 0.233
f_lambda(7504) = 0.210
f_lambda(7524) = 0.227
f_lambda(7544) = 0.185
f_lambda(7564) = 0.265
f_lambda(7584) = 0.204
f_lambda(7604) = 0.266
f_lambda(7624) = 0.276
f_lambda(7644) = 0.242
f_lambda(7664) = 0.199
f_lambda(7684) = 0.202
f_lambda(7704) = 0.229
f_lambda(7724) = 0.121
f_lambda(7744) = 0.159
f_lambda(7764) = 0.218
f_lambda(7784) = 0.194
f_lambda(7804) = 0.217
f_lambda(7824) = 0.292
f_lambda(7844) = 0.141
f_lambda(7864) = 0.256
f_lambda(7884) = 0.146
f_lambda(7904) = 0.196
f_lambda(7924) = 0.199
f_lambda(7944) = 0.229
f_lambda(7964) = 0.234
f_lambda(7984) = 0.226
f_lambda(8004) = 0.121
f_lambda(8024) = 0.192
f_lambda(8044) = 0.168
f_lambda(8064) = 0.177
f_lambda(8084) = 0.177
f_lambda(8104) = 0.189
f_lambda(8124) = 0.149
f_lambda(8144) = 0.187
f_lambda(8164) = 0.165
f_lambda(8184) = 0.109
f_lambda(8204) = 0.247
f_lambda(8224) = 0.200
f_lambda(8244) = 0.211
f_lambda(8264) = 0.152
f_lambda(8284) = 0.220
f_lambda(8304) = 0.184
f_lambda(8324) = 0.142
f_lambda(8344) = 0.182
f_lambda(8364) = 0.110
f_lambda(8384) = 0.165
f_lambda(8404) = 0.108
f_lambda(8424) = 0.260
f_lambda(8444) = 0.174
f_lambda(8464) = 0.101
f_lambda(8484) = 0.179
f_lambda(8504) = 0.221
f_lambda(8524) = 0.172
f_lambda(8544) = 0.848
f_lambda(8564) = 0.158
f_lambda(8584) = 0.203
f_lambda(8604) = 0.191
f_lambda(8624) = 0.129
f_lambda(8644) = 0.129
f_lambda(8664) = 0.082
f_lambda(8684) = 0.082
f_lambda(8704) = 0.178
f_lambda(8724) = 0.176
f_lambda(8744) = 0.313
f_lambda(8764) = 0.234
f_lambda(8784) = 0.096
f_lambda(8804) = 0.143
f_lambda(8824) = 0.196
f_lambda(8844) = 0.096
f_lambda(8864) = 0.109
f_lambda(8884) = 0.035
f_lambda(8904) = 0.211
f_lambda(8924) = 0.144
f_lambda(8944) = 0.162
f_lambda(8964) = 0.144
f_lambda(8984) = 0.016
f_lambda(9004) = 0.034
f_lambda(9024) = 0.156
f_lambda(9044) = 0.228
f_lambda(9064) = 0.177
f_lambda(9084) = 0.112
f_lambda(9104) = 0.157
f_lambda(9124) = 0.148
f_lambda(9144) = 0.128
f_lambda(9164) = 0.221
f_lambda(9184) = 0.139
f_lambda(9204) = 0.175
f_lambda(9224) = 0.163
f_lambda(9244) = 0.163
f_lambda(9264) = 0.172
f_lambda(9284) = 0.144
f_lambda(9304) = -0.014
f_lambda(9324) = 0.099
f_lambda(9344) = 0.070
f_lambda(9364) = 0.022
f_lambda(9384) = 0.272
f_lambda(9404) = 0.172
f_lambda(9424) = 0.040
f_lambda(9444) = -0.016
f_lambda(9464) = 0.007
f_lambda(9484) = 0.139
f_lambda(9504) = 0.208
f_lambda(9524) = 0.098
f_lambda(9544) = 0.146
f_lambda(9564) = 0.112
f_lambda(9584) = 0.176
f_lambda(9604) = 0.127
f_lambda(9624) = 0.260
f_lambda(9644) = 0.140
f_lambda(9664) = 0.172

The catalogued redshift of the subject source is 0.302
